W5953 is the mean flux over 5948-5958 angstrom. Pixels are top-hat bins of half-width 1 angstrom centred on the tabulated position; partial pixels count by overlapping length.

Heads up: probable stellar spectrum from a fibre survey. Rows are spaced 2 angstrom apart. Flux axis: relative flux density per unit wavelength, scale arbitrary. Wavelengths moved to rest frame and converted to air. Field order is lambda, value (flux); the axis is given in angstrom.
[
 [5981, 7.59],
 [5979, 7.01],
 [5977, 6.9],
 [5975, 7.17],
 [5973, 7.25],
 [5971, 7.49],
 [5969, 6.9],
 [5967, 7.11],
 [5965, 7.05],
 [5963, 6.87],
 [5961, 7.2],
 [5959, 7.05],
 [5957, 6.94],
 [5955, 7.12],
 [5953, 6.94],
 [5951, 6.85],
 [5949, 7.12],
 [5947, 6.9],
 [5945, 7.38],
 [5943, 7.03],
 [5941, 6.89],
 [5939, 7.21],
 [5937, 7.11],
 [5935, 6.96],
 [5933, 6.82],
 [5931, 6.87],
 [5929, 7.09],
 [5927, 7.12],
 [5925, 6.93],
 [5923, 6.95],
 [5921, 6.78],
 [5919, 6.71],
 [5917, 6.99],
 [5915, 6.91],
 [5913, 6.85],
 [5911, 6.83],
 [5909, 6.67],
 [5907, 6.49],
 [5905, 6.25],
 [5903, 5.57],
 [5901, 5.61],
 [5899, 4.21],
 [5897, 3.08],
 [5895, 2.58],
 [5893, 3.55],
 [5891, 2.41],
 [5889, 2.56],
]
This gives 6.99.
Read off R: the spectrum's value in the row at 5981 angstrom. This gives 7.59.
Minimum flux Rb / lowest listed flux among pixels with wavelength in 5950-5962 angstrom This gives 6.85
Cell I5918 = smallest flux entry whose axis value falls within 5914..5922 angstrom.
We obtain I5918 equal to 6.71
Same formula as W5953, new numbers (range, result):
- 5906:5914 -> 6.71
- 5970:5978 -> 7.2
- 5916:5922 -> 6.83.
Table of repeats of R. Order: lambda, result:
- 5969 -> 6.9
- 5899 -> 4.21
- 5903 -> 5.57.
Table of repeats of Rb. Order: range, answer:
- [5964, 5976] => 6.9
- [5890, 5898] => 2.41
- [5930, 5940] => 6.82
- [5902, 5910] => 5.57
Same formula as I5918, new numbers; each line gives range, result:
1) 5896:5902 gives 3.08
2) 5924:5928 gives 6.93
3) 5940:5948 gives 6.89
